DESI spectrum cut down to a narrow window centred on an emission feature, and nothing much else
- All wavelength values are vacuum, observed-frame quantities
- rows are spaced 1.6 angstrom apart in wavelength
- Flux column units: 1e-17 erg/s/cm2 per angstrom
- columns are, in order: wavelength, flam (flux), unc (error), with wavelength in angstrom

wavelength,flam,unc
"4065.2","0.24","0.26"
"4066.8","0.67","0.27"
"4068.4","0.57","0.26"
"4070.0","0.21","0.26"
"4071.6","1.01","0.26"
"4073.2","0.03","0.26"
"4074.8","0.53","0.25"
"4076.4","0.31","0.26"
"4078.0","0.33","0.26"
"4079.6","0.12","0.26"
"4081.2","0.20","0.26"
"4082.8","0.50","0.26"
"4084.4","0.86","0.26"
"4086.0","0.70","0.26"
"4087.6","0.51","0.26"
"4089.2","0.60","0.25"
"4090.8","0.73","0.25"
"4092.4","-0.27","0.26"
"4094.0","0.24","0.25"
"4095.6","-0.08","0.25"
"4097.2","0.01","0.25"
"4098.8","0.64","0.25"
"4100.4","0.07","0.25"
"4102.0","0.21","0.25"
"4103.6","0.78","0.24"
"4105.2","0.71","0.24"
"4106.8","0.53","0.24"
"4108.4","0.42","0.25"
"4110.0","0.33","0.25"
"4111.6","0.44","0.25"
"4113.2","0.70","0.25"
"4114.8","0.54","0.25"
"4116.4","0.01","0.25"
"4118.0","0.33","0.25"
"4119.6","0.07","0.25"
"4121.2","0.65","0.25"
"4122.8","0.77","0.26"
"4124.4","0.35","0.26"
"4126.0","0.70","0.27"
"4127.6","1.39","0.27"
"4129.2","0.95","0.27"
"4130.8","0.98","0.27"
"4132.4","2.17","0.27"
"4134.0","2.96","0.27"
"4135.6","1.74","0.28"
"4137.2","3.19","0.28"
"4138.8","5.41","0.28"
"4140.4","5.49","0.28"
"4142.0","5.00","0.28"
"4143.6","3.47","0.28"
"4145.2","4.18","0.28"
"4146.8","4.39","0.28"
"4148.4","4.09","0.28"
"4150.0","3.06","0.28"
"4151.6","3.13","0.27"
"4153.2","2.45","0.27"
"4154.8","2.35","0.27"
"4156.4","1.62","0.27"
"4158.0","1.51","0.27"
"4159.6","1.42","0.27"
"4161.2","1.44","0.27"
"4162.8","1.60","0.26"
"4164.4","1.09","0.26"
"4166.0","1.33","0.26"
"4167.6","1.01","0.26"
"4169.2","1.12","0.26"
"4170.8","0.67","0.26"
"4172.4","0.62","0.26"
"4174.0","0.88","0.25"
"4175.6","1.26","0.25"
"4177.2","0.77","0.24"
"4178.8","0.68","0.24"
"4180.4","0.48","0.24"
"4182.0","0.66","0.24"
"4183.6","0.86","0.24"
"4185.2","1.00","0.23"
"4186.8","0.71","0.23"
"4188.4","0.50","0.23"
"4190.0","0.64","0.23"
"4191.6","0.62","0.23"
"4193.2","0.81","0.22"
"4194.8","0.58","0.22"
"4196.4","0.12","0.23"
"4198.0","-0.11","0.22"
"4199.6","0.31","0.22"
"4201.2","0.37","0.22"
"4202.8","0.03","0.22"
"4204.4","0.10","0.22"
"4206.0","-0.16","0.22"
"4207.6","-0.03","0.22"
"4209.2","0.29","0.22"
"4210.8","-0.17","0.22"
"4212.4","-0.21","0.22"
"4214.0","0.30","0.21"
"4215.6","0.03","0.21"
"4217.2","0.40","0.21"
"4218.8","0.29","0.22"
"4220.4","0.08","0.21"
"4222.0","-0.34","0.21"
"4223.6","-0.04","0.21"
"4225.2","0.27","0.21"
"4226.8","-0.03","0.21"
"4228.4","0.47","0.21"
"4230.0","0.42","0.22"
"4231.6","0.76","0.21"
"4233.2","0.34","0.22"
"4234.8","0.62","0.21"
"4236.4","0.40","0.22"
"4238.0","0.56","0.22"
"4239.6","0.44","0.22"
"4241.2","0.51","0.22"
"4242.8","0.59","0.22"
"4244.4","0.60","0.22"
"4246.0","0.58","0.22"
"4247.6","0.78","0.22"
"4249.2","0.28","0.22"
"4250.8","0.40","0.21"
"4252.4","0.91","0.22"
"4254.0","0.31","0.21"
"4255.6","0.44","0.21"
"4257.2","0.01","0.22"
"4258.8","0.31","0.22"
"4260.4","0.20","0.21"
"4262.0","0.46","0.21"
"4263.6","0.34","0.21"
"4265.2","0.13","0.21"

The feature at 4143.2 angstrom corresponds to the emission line Lyman alpha 1216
